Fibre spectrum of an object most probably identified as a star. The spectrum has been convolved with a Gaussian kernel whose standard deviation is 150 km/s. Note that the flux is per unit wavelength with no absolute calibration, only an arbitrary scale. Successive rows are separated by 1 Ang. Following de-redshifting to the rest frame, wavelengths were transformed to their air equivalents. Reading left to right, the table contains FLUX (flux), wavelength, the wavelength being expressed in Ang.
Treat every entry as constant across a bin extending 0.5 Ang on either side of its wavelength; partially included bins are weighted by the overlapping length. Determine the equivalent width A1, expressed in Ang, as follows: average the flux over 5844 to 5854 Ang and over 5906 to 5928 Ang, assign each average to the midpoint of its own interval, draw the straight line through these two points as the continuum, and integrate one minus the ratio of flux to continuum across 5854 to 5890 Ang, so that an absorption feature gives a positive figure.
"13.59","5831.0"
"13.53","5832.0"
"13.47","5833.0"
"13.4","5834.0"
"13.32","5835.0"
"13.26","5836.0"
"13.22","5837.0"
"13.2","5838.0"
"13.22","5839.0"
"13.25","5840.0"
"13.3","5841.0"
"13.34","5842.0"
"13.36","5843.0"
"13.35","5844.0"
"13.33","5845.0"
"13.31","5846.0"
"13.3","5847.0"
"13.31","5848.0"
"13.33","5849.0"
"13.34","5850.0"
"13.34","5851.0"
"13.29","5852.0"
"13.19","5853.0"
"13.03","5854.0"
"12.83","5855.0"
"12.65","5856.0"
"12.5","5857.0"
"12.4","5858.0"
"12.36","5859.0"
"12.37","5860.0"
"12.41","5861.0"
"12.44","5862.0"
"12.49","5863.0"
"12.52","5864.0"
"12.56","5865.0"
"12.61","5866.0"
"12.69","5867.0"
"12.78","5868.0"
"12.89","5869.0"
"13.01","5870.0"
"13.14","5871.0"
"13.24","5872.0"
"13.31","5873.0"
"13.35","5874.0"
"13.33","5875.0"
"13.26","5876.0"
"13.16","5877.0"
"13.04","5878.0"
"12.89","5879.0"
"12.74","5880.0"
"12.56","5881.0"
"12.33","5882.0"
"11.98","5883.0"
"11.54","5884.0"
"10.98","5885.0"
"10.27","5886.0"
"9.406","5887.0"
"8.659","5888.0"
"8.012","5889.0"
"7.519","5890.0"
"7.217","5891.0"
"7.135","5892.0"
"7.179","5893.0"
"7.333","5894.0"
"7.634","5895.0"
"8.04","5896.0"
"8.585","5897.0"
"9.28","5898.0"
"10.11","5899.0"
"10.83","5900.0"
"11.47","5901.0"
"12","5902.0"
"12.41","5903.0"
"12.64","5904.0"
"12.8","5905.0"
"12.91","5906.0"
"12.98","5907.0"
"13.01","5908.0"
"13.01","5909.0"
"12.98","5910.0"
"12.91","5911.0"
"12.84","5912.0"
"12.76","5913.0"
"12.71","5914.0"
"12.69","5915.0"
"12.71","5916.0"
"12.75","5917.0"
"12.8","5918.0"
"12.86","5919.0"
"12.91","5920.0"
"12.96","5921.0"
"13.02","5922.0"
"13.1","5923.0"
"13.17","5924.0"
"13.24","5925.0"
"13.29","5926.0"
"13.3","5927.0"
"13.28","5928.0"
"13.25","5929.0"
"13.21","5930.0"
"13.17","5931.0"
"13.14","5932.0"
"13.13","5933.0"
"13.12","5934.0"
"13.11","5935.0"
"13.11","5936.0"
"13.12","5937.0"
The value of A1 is 2.70 Ang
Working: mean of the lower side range 13.3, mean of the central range 12.2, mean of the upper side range 13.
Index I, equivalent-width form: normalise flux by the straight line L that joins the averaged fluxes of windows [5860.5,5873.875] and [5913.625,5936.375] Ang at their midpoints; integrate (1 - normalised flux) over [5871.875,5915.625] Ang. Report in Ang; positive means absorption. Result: 5.7 Ang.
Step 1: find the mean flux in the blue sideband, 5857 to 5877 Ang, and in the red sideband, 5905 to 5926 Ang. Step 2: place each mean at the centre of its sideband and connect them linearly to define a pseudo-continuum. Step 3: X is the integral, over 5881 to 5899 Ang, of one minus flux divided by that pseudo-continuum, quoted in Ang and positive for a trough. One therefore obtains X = 5.2 Ang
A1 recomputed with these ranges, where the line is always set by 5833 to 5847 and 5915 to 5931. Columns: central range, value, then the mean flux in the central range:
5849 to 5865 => 0.60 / 12.8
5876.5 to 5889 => 1.60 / 11.5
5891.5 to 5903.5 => 3.47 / 9.33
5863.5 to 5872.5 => 0.27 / 12.8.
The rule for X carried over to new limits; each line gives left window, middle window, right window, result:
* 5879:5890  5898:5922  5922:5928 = -0.3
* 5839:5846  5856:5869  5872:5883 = 0.6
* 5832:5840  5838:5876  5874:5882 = 0.4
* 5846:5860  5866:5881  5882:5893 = -3.1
